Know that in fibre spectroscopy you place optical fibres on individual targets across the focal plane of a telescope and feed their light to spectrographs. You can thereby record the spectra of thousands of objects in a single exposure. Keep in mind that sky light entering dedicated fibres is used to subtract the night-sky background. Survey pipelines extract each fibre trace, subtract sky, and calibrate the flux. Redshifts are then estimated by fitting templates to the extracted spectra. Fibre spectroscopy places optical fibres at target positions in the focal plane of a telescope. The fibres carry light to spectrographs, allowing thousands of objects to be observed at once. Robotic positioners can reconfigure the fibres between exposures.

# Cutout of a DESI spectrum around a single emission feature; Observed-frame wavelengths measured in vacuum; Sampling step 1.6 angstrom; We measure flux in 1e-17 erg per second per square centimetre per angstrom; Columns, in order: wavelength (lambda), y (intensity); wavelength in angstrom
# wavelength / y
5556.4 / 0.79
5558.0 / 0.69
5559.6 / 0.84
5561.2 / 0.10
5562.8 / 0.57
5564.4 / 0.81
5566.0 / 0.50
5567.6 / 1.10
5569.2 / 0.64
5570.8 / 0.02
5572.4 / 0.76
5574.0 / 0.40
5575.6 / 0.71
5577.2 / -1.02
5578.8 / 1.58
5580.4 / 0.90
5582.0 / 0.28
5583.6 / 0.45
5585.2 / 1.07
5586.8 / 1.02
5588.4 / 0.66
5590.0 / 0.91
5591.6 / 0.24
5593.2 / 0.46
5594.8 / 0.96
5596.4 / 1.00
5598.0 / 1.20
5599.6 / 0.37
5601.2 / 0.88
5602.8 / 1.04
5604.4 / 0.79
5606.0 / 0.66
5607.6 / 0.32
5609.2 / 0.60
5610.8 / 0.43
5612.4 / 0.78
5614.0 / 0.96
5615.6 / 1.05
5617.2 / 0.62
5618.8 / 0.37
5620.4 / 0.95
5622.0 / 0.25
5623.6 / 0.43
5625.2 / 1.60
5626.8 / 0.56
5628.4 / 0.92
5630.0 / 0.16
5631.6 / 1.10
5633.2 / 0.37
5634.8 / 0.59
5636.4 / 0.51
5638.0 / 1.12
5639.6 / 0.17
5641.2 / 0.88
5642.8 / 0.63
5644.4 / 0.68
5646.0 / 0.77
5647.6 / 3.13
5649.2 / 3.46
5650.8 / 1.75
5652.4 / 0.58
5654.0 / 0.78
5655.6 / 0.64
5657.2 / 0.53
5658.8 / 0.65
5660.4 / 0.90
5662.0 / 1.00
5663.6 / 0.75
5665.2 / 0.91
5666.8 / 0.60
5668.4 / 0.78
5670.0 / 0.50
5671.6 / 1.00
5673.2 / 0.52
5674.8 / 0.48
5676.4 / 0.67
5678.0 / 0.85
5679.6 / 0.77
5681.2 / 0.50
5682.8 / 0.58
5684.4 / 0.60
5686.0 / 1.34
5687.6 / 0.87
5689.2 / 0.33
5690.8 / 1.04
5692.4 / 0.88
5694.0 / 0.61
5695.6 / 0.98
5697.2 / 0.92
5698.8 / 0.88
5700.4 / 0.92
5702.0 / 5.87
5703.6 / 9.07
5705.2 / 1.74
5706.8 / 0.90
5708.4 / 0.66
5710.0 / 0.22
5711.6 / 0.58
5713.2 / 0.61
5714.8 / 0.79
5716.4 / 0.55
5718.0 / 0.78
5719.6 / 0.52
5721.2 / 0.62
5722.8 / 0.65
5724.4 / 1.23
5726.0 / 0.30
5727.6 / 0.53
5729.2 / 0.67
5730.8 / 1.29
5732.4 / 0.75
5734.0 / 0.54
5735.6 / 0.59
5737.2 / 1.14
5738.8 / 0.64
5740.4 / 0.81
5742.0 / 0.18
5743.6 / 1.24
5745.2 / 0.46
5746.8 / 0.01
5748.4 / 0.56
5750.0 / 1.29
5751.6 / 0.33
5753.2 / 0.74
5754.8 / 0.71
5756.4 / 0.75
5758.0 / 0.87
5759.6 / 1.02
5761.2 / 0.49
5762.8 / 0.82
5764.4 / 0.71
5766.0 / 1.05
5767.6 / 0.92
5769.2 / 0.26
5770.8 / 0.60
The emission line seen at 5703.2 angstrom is [O III]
